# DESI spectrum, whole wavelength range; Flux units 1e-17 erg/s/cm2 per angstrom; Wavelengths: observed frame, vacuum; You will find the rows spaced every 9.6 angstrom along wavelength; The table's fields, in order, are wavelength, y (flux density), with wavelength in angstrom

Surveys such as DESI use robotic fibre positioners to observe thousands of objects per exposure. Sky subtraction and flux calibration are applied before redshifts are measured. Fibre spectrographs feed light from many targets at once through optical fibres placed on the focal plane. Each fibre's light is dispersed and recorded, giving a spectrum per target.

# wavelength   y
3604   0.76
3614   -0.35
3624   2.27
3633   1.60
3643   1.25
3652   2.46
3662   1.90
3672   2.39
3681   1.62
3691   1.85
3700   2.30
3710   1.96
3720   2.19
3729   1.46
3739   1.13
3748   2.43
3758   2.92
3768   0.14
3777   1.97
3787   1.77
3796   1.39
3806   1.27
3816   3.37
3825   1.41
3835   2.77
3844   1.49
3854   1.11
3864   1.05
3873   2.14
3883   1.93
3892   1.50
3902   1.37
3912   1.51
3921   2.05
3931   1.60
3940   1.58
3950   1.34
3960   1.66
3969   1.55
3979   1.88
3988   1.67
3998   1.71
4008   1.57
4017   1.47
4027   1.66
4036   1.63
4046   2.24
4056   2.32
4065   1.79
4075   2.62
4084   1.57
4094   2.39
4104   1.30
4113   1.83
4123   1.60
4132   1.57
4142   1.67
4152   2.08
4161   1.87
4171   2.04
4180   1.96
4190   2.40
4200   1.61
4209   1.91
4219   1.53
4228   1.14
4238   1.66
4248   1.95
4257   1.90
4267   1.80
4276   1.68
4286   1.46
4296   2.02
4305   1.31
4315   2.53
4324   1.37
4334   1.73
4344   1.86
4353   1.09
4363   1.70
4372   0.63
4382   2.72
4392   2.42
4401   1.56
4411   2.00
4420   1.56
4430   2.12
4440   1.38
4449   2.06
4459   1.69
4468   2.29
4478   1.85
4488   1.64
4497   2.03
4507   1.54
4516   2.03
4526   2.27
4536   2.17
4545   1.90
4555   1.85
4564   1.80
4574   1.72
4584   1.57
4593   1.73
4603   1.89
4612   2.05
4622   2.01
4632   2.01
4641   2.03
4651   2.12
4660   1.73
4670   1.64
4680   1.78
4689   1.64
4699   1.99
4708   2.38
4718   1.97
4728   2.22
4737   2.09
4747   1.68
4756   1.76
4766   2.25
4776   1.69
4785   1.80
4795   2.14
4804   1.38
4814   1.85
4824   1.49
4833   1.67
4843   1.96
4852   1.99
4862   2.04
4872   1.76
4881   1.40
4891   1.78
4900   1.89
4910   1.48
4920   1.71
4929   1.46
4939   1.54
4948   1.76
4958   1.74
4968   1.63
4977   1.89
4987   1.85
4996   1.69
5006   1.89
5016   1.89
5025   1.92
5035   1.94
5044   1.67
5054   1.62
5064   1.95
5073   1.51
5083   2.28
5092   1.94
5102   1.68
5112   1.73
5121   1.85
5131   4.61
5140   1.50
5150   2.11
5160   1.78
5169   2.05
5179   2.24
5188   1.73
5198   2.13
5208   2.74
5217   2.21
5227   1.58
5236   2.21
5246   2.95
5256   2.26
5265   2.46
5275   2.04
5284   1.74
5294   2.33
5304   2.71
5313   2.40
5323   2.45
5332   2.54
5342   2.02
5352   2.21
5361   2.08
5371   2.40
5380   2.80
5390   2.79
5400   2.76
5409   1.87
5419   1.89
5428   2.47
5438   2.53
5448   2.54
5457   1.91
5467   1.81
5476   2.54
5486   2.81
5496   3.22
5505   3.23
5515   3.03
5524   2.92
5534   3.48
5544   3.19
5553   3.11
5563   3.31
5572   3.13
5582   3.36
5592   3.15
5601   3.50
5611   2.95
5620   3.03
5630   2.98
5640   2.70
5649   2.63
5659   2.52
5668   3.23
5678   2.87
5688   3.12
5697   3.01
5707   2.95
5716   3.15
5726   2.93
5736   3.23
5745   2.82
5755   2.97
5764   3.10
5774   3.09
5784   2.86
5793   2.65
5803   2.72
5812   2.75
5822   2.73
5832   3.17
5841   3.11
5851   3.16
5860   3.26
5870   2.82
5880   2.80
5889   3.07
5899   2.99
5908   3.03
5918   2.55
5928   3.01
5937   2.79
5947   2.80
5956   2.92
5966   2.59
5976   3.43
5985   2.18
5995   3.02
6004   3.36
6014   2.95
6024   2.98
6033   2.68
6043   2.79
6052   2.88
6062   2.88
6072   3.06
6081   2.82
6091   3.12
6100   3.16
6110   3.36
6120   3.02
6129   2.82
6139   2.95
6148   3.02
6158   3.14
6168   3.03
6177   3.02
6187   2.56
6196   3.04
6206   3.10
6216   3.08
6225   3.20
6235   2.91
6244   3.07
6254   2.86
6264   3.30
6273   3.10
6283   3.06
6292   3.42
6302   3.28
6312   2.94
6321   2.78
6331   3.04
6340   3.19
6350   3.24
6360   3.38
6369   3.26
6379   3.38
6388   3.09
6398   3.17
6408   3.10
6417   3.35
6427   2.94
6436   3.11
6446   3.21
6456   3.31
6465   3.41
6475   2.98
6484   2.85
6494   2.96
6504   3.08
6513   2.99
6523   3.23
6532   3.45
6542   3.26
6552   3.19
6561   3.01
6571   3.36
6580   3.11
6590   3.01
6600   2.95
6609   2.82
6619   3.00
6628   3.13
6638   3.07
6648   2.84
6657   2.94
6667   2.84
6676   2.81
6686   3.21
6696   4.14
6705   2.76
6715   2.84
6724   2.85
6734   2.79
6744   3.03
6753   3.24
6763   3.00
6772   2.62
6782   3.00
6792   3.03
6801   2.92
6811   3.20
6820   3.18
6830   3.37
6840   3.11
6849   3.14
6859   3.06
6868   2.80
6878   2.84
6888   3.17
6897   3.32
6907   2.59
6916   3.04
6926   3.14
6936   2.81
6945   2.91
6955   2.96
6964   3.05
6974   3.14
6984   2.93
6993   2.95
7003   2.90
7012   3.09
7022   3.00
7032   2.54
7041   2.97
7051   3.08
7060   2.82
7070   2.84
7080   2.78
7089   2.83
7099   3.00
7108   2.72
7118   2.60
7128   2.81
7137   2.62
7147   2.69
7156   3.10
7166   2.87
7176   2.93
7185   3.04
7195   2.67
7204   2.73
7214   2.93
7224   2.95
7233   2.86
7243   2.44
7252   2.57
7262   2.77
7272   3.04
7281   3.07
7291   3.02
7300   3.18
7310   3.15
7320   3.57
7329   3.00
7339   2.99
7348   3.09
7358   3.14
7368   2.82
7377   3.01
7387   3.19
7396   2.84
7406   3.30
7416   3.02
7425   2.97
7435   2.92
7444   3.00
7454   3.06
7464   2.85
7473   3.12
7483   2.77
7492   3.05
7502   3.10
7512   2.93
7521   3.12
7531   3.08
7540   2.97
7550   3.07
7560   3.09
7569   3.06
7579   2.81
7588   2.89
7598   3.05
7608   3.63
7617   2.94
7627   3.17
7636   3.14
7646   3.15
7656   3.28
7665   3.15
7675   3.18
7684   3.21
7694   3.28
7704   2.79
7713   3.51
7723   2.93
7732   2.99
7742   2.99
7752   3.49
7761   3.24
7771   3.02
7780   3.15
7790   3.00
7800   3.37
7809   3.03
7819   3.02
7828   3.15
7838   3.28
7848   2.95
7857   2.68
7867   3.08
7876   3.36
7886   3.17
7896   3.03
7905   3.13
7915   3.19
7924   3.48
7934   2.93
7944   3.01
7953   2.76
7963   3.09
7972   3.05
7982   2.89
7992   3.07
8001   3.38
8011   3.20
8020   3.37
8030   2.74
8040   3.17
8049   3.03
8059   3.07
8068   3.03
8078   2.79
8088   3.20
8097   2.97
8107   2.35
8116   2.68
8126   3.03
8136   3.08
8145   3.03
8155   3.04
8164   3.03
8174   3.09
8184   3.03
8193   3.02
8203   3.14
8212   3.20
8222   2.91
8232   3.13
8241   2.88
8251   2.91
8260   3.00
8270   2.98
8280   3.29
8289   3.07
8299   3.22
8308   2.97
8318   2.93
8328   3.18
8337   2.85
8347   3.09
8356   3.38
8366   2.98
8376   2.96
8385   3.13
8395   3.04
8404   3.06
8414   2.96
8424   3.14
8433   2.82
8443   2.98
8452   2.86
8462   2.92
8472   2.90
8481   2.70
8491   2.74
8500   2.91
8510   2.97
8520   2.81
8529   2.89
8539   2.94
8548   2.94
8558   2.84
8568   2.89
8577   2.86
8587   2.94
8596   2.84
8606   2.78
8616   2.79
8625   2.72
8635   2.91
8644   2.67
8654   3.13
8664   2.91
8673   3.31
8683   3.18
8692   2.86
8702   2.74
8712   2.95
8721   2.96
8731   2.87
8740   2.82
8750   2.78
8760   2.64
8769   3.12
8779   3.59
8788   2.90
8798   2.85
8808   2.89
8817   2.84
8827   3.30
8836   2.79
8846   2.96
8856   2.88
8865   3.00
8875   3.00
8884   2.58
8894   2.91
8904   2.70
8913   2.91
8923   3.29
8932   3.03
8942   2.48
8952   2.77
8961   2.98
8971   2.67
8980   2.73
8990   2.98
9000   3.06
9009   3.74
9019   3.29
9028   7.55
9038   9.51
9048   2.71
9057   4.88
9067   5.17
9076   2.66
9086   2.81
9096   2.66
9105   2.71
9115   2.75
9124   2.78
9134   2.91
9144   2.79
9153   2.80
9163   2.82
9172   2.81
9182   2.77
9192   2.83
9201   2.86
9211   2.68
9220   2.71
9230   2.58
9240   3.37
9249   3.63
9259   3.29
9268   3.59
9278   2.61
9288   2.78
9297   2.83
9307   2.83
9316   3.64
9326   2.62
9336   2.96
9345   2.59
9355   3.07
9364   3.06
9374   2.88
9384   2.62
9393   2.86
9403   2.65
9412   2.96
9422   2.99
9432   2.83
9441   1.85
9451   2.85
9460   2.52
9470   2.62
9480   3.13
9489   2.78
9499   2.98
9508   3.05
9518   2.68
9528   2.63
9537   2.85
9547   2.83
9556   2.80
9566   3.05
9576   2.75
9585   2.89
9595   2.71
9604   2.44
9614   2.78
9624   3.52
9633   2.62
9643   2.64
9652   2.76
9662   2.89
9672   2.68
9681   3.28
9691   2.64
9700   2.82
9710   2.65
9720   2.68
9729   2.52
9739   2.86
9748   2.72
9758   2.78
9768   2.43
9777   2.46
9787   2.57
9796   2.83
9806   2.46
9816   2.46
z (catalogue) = 0.38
